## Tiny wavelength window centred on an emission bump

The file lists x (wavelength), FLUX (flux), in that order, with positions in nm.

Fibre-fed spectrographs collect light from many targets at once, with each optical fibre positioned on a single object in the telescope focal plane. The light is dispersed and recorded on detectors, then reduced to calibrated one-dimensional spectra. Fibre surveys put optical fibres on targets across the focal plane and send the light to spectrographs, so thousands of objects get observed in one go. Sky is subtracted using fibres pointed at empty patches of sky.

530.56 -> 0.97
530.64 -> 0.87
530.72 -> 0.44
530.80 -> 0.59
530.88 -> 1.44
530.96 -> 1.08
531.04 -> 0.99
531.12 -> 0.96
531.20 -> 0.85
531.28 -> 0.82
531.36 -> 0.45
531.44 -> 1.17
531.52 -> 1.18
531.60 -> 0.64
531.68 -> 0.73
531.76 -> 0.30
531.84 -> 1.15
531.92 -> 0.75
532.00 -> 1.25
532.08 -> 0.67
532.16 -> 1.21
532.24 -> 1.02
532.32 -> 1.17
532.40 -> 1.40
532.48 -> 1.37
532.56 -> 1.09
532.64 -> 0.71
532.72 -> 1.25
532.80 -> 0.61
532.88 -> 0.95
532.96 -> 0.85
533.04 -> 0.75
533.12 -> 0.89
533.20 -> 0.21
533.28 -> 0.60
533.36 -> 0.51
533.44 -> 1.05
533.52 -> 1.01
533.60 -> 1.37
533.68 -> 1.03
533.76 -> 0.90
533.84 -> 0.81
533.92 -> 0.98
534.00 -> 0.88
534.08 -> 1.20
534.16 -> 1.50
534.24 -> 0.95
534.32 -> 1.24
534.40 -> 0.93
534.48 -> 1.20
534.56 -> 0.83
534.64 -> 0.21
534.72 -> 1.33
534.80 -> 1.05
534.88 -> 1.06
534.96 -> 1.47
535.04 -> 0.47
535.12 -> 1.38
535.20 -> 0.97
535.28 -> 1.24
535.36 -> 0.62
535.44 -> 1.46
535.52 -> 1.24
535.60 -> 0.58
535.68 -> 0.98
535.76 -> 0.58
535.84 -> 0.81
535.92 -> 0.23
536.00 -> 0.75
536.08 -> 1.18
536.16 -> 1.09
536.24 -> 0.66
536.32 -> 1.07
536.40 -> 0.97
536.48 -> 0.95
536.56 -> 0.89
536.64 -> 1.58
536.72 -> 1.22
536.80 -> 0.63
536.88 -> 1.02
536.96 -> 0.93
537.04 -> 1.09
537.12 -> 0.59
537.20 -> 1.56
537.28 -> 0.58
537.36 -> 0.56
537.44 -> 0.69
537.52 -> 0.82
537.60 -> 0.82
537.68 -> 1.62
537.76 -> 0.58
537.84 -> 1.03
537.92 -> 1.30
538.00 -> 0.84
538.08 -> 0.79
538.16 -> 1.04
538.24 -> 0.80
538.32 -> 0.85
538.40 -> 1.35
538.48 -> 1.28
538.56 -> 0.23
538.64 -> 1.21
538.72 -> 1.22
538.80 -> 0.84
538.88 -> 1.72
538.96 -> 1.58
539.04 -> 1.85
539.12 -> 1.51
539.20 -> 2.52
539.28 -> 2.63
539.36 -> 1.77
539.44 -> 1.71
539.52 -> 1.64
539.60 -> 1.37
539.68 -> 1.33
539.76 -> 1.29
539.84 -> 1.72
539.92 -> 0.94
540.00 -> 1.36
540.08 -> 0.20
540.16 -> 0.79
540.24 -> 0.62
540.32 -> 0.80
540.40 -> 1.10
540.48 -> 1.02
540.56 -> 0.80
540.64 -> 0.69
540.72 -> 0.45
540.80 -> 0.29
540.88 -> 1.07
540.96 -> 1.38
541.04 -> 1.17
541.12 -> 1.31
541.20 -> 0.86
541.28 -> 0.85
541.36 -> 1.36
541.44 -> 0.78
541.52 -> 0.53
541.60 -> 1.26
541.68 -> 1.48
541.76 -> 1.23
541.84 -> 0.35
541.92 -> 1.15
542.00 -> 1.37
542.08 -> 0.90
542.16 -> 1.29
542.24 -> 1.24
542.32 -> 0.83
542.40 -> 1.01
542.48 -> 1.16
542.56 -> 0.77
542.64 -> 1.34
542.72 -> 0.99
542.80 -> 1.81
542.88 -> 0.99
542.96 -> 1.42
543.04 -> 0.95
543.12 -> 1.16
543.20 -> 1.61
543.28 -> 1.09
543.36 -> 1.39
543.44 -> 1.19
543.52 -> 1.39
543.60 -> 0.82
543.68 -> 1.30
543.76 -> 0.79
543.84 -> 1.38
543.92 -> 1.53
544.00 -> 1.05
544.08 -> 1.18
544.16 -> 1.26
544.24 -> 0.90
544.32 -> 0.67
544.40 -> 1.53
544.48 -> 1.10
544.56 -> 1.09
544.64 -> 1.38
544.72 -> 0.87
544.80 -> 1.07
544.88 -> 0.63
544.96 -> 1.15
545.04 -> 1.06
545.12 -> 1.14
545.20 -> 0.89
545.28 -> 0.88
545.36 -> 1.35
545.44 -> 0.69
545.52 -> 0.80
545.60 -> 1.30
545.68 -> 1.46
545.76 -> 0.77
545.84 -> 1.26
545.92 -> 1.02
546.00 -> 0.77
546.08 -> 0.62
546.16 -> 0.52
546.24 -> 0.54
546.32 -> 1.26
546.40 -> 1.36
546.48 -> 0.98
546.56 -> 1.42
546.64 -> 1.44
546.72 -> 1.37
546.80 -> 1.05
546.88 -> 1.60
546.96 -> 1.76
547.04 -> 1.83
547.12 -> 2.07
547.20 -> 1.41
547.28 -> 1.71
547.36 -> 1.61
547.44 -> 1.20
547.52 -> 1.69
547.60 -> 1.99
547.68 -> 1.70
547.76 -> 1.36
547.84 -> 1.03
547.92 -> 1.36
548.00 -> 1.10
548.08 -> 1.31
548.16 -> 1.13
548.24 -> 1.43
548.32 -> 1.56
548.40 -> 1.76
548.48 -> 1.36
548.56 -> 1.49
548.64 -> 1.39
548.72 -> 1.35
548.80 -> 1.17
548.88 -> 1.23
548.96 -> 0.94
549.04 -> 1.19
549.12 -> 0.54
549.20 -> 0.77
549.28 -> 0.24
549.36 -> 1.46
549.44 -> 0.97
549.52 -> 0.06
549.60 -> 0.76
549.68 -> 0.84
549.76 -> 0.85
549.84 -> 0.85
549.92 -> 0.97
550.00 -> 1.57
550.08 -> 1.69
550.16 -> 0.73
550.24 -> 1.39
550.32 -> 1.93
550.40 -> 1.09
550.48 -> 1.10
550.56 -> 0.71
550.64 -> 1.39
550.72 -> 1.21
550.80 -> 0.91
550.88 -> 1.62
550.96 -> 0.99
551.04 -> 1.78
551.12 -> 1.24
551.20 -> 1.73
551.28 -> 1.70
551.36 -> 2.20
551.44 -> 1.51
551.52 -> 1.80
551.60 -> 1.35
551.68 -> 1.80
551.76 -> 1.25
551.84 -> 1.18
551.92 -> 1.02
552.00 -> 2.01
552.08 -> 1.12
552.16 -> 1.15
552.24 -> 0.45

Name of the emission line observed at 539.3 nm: [O II]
